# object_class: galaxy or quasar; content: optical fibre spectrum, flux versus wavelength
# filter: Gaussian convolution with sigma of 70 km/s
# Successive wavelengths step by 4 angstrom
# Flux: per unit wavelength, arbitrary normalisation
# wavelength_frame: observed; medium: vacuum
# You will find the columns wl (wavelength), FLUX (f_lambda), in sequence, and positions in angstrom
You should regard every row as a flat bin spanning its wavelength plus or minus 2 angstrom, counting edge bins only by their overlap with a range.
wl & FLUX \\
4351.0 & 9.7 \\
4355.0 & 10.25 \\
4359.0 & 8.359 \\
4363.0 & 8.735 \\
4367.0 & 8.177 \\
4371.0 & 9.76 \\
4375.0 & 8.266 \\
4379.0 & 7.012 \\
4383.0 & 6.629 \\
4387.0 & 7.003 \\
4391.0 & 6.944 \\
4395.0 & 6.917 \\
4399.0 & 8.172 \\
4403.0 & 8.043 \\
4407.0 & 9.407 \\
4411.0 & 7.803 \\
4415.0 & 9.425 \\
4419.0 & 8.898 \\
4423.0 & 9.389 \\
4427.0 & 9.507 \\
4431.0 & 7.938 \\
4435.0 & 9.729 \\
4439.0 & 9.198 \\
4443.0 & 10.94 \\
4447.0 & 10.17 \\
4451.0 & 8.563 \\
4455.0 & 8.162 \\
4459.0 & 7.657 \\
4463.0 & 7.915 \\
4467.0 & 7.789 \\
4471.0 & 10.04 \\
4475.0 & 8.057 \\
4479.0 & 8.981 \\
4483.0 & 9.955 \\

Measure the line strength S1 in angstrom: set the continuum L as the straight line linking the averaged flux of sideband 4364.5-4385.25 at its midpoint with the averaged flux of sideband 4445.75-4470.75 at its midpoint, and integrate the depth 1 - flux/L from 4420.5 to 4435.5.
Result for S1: -1.5 angstrom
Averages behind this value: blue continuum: 7.98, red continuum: 8.44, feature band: 9.07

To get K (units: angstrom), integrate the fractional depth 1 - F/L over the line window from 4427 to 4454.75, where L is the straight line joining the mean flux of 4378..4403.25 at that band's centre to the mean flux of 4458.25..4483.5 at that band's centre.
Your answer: -4.4 angstrom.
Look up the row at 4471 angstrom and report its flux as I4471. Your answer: 10.04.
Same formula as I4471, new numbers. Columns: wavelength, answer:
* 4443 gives 10.94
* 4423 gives 9.389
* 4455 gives 8.162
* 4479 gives 8.981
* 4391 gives 6.944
